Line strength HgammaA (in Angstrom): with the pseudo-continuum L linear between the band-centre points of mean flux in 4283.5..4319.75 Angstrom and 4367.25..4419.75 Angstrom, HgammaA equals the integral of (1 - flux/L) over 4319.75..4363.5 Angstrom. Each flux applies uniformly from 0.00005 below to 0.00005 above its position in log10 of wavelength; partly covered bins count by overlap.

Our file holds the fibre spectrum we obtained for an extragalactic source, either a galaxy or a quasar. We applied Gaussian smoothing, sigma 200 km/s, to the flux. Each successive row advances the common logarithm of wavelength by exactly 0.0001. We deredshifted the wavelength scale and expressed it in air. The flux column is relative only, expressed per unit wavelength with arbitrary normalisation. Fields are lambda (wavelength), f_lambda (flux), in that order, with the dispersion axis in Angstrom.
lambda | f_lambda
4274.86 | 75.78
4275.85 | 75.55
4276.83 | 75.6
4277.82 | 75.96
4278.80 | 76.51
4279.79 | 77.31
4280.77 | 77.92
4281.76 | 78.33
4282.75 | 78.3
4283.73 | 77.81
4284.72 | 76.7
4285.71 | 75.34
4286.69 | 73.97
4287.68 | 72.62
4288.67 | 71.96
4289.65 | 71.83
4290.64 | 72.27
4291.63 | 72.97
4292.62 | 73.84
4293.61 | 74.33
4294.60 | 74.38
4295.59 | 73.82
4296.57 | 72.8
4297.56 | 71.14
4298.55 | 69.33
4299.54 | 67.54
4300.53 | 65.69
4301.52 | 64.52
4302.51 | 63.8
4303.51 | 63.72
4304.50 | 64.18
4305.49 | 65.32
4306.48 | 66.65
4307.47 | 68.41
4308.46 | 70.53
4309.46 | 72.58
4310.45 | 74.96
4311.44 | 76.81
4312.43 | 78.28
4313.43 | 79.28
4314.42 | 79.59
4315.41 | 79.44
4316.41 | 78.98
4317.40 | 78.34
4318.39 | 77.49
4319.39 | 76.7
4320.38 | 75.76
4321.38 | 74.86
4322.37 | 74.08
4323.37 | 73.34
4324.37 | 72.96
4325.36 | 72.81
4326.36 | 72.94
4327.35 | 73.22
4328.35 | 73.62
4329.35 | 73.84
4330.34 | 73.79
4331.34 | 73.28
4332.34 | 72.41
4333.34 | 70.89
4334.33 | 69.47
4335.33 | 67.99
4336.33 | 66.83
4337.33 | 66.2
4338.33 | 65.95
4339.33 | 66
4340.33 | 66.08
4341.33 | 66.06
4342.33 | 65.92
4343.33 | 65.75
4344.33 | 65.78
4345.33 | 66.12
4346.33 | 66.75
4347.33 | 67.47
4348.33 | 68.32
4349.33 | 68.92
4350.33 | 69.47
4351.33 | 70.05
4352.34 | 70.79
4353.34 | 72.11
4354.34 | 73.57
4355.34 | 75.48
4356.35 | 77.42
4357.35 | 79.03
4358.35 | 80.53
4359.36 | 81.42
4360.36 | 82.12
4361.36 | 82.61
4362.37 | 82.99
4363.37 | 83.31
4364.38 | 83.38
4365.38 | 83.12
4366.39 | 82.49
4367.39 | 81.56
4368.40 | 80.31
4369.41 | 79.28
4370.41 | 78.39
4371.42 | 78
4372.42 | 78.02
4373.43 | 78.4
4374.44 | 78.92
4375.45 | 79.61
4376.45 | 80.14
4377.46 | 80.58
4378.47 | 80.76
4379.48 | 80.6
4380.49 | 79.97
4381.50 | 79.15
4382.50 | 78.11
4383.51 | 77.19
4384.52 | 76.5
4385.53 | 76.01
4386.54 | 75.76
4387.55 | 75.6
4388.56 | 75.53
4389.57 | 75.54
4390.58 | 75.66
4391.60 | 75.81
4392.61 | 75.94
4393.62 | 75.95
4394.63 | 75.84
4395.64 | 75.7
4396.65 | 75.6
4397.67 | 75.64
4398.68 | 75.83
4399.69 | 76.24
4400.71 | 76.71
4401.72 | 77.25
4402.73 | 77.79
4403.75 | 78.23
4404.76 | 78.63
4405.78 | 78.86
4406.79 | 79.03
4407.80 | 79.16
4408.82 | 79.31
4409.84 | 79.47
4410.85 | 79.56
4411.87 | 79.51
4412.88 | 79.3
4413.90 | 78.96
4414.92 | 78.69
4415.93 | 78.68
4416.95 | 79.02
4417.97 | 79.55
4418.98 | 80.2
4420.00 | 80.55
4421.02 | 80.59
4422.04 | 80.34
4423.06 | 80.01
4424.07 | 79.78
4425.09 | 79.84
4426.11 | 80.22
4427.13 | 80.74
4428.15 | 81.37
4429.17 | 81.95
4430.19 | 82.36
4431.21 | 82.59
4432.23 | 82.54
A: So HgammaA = 1.6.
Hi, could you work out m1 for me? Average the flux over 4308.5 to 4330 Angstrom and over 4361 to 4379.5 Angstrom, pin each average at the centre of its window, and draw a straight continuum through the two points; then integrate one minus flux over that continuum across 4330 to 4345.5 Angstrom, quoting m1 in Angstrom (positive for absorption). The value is 1.88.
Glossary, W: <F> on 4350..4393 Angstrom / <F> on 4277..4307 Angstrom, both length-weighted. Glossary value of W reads 1.1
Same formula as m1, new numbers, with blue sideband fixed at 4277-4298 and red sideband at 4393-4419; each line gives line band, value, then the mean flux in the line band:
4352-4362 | -0.1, 77.7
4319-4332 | 0.3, 73.9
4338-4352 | 1.7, 67.1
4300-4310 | 1.2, 66.5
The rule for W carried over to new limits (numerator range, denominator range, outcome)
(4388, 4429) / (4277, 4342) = 1.08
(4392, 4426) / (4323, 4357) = 1.12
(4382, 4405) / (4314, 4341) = 1.05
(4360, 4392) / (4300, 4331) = 1.09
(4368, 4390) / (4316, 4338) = 1.07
